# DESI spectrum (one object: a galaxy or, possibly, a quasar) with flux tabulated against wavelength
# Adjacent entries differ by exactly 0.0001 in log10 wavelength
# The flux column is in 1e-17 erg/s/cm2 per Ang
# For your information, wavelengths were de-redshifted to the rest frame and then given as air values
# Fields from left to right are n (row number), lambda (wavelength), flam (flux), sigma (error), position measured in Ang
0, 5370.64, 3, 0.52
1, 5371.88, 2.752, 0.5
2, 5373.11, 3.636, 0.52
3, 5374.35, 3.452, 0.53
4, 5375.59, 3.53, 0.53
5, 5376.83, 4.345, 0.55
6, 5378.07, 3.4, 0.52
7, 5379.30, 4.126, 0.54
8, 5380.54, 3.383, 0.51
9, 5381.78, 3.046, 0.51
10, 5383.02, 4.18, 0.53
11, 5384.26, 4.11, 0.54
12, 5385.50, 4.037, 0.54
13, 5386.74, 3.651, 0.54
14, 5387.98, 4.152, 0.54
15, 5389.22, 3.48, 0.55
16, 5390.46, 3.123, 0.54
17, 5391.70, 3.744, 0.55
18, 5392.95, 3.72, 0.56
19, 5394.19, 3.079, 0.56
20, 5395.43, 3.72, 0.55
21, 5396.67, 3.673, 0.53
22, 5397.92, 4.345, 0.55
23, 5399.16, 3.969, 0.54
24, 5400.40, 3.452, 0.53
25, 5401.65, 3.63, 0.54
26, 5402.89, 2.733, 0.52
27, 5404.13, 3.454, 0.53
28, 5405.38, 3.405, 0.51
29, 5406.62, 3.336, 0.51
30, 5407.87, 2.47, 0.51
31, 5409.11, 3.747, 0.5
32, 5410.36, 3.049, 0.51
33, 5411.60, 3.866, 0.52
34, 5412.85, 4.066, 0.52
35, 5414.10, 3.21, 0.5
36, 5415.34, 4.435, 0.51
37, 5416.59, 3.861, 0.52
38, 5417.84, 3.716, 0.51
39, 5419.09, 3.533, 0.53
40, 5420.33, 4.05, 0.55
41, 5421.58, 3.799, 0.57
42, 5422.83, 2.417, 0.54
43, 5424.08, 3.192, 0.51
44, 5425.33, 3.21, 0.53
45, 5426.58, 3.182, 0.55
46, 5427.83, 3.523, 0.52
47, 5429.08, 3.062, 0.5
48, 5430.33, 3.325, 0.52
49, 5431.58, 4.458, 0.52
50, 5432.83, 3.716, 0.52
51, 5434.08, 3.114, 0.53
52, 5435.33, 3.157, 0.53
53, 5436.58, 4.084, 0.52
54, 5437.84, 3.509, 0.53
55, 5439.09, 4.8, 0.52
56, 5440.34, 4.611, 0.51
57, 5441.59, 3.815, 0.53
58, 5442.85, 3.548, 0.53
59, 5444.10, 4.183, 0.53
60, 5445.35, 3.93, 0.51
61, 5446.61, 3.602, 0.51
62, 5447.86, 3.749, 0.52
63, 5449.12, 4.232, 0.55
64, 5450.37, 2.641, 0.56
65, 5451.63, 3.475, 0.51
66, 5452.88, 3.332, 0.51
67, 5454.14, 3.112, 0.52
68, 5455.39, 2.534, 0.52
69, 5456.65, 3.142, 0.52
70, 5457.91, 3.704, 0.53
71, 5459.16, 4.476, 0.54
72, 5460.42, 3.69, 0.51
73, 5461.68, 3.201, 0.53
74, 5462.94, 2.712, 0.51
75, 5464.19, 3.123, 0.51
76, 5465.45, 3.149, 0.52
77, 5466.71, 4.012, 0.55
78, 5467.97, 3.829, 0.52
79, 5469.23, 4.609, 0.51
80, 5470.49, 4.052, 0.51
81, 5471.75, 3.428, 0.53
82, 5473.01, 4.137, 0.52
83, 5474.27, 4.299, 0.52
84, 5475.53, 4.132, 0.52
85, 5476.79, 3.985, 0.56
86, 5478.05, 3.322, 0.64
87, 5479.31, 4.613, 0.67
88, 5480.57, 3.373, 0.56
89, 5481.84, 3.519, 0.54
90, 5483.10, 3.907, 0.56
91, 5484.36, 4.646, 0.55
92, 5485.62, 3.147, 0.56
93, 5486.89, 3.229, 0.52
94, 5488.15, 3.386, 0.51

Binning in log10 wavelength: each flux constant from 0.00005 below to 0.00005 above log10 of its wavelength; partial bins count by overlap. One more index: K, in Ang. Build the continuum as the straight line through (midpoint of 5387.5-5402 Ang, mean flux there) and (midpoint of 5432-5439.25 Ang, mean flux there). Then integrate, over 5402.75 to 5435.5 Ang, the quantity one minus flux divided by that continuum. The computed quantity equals 1.91 Ang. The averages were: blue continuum 3.67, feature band 3.46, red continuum 3.68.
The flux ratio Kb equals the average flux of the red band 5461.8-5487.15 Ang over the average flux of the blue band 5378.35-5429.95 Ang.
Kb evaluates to 1.1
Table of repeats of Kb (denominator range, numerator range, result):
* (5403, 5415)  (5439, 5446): 1.21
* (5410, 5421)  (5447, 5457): 0.87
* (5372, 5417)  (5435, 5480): 1.03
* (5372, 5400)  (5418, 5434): 0.93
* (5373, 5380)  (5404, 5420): 0.95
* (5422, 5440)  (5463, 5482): 1.09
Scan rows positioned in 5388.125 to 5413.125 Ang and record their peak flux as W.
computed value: 4.345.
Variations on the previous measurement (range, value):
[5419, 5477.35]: 4.8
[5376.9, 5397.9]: 4.18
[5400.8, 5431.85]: 4.458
